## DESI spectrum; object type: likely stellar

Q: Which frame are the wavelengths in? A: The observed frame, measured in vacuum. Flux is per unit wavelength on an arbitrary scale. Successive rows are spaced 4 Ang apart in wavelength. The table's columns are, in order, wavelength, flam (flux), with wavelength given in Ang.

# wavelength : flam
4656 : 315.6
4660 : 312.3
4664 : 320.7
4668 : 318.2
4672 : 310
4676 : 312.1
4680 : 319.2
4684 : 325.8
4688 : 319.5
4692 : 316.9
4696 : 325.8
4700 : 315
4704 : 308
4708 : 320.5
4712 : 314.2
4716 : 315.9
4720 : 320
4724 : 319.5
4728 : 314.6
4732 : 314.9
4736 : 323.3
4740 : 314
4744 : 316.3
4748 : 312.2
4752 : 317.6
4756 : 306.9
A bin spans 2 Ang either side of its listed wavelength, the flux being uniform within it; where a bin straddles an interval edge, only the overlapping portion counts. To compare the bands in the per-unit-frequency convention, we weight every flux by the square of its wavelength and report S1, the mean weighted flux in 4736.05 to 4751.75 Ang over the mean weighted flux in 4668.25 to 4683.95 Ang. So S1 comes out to 1.03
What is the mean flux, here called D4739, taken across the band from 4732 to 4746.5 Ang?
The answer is 317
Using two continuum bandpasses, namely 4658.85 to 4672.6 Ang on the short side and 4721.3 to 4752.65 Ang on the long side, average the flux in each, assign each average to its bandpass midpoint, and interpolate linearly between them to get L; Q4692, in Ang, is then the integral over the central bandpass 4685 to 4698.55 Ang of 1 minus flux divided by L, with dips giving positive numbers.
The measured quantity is -0.2 Ang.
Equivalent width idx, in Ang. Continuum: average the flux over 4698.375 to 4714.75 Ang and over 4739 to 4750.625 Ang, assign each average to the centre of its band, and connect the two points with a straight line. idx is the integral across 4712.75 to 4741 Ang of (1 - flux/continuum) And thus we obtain -0.3 Ang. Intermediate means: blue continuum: 314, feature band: 317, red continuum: 314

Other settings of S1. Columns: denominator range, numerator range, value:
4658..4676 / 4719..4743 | 1.04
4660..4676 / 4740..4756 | 1.03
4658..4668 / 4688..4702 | 1.02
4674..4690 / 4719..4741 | 1.02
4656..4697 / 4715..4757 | 1.02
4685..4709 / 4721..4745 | 1.01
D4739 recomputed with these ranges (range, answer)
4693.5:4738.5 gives 317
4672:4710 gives 318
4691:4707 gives 317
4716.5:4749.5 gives 317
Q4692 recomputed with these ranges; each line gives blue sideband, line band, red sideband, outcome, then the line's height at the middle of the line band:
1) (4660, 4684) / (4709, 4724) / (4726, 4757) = -0.1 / 316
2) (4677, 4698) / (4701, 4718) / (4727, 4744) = 0.2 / 319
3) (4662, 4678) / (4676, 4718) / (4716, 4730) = -0.2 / 317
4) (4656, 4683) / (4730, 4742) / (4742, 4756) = -0.1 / 314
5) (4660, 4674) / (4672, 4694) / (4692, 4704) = -0.1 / 317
